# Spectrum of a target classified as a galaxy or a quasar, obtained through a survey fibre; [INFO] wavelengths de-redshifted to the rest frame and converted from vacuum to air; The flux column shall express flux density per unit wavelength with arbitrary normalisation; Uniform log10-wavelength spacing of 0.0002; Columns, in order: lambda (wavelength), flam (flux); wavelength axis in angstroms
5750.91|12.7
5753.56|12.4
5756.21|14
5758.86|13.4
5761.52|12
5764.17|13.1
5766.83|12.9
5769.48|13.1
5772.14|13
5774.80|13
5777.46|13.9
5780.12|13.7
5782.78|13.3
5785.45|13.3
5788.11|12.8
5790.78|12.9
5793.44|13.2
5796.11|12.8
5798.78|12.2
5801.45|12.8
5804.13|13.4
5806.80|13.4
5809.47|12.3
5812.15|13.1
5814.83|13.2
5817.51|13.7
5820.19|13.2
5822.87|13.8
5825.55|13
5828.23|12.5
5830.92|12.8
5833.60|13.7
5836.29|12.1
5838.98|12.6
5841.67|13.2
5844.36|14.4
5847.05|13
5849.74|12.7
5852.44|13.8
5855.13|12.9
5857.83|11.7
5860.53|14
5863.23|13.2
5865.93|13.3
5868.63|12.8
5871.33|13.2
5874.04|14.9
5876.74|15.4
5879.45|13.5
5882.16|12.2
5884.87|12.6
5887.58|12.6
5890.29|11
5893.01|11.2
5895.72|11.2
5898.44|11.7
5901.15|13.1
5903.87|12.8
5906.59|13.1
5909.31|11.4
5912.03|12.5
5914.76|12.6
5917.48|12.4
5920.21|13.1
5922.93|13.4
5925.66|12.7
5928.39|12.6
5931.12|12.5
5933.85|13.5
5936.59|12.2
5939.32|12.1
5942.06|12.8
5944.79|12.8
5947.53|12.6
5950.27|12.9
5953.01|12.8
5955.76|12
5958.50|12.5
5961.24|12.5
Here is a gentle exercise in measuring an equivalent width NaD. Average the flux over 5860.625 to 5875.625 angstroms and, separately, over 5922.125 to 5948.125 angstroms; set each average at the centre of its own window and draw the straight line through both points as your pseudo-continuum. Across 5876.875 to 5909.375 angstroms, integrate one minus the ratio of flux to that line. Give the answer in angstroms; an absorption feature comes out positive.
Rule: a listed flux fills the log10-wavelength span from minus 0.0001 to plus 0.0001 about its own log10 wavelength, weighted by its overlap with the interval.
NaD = 2.19 angstroms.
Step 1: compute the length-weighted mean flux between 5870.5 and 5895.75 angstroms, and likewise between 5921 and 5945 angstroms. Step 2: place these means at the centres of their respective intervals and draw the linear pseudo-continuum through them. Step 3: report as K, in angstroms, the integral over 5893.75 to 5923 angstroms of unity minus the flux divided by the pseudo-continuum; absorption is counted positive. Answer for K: 0.9 angstroms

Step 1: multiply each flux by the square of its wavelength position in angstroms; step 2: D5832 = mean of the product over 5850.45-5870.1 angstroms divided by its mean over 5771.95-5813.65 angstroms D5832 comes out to 1.0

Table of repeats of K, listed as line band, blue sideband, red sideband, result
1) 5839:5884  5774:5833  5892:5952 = -1.9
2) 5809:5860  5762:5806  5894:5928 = -0.9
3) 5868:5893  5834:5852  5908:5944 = -0.3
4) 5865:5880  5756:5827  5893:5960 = -1.3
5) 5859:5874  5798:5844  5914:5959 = -0.6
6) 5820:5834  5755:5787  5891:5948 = -0.2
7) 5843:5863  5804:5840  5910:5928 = -0.4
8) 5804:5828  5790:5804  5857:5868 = -0.5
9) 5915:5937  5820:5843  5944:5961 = -0.3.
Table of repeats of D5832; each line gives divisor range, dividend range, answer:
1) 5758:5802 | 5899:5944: 1.02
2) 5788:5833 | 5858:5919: 1.00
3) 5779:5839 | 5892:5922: 0.98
